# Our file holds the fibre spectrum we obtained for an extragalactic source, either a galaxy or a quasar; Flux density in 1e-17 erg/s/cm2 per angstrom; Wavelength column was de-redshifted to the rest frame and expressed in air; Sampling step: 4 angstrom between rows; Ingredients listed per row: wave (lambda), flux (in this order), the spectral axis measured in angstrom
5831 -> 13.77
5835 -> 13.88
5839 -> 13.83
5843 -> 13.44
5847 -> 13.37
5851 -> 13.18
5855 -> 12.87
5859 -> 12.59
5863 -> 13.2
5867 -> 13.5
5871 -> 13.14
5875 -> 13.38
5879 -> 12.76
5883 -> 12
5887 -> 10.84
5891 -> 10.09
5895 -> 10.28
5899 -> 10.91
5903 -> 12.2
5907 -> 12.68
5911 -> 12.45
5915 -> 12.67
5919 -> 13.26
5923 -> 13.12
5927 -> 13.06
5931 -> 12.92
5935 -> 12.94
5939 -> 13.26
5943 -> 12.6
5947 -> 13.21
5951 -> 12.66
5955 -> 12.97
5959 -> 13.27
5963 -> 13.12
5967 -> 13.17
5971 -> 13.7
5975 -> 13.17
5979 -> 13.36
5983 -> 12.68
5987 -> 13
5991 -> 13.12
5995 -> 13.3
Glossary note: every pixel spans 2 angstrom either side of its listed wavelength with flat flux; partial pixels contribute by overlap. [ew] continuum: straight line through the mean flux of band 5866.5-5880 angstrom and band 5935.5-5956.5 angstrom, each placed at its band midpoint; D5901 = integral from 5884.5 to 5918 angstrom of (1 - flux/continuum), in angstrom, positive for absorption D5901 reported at 3.9 angstrom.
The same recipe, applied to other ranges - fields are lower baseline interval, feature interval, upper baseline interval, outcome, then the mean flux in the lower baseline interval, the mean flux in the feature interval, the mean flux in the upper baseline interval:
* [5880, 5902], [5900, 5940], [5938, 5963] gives -2.8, 11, 12.8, 13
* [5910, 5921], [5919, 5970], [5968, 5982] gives 0.1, 12.8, 13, 13.3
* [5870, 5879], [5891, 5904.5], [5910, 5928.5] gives 2.2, 13.2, 10.9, 12.9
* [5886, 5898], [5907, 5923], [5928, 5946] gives -1.5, 10.4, 12.8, 13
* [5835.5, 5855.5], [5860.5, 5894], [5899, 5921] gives 1.7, 13.4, 12.3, 12.5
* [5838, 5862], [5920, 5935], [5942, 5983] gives 0.1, 13.2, 13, 13.1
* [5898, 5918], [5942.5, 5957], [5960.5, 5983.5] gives 0.0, 12.3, 12.9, 13.2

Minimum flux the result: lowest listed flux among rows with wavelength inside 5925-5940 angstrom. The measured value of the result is 12.92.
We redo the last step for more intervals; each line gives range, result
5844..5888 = 10.84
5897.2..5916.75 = 10.91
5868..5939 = 10.09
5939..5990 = 12.6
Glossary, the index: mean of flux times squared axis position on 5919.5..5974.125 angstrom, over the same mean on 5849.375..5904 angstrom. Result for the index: 1.1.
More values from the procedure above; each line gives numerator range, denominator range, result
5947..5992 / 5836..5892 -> 1.06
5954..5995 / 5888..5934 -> 1.11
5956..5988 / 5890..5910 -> 1.19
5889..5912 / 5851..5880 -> 0.88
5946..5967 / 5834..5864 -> 1.02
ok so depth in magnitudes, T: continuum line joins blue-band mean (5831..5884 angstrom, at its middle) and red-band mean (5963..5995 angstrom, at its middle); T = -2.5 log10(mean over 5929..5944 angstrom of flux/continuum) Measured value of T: 0.02 mag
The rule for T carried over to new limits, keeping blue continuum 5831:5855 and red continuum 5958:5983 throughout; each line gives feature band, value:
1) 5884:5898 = 0.26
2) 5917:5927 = 0.01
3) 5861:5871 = 0.01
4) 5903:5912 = 0.07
